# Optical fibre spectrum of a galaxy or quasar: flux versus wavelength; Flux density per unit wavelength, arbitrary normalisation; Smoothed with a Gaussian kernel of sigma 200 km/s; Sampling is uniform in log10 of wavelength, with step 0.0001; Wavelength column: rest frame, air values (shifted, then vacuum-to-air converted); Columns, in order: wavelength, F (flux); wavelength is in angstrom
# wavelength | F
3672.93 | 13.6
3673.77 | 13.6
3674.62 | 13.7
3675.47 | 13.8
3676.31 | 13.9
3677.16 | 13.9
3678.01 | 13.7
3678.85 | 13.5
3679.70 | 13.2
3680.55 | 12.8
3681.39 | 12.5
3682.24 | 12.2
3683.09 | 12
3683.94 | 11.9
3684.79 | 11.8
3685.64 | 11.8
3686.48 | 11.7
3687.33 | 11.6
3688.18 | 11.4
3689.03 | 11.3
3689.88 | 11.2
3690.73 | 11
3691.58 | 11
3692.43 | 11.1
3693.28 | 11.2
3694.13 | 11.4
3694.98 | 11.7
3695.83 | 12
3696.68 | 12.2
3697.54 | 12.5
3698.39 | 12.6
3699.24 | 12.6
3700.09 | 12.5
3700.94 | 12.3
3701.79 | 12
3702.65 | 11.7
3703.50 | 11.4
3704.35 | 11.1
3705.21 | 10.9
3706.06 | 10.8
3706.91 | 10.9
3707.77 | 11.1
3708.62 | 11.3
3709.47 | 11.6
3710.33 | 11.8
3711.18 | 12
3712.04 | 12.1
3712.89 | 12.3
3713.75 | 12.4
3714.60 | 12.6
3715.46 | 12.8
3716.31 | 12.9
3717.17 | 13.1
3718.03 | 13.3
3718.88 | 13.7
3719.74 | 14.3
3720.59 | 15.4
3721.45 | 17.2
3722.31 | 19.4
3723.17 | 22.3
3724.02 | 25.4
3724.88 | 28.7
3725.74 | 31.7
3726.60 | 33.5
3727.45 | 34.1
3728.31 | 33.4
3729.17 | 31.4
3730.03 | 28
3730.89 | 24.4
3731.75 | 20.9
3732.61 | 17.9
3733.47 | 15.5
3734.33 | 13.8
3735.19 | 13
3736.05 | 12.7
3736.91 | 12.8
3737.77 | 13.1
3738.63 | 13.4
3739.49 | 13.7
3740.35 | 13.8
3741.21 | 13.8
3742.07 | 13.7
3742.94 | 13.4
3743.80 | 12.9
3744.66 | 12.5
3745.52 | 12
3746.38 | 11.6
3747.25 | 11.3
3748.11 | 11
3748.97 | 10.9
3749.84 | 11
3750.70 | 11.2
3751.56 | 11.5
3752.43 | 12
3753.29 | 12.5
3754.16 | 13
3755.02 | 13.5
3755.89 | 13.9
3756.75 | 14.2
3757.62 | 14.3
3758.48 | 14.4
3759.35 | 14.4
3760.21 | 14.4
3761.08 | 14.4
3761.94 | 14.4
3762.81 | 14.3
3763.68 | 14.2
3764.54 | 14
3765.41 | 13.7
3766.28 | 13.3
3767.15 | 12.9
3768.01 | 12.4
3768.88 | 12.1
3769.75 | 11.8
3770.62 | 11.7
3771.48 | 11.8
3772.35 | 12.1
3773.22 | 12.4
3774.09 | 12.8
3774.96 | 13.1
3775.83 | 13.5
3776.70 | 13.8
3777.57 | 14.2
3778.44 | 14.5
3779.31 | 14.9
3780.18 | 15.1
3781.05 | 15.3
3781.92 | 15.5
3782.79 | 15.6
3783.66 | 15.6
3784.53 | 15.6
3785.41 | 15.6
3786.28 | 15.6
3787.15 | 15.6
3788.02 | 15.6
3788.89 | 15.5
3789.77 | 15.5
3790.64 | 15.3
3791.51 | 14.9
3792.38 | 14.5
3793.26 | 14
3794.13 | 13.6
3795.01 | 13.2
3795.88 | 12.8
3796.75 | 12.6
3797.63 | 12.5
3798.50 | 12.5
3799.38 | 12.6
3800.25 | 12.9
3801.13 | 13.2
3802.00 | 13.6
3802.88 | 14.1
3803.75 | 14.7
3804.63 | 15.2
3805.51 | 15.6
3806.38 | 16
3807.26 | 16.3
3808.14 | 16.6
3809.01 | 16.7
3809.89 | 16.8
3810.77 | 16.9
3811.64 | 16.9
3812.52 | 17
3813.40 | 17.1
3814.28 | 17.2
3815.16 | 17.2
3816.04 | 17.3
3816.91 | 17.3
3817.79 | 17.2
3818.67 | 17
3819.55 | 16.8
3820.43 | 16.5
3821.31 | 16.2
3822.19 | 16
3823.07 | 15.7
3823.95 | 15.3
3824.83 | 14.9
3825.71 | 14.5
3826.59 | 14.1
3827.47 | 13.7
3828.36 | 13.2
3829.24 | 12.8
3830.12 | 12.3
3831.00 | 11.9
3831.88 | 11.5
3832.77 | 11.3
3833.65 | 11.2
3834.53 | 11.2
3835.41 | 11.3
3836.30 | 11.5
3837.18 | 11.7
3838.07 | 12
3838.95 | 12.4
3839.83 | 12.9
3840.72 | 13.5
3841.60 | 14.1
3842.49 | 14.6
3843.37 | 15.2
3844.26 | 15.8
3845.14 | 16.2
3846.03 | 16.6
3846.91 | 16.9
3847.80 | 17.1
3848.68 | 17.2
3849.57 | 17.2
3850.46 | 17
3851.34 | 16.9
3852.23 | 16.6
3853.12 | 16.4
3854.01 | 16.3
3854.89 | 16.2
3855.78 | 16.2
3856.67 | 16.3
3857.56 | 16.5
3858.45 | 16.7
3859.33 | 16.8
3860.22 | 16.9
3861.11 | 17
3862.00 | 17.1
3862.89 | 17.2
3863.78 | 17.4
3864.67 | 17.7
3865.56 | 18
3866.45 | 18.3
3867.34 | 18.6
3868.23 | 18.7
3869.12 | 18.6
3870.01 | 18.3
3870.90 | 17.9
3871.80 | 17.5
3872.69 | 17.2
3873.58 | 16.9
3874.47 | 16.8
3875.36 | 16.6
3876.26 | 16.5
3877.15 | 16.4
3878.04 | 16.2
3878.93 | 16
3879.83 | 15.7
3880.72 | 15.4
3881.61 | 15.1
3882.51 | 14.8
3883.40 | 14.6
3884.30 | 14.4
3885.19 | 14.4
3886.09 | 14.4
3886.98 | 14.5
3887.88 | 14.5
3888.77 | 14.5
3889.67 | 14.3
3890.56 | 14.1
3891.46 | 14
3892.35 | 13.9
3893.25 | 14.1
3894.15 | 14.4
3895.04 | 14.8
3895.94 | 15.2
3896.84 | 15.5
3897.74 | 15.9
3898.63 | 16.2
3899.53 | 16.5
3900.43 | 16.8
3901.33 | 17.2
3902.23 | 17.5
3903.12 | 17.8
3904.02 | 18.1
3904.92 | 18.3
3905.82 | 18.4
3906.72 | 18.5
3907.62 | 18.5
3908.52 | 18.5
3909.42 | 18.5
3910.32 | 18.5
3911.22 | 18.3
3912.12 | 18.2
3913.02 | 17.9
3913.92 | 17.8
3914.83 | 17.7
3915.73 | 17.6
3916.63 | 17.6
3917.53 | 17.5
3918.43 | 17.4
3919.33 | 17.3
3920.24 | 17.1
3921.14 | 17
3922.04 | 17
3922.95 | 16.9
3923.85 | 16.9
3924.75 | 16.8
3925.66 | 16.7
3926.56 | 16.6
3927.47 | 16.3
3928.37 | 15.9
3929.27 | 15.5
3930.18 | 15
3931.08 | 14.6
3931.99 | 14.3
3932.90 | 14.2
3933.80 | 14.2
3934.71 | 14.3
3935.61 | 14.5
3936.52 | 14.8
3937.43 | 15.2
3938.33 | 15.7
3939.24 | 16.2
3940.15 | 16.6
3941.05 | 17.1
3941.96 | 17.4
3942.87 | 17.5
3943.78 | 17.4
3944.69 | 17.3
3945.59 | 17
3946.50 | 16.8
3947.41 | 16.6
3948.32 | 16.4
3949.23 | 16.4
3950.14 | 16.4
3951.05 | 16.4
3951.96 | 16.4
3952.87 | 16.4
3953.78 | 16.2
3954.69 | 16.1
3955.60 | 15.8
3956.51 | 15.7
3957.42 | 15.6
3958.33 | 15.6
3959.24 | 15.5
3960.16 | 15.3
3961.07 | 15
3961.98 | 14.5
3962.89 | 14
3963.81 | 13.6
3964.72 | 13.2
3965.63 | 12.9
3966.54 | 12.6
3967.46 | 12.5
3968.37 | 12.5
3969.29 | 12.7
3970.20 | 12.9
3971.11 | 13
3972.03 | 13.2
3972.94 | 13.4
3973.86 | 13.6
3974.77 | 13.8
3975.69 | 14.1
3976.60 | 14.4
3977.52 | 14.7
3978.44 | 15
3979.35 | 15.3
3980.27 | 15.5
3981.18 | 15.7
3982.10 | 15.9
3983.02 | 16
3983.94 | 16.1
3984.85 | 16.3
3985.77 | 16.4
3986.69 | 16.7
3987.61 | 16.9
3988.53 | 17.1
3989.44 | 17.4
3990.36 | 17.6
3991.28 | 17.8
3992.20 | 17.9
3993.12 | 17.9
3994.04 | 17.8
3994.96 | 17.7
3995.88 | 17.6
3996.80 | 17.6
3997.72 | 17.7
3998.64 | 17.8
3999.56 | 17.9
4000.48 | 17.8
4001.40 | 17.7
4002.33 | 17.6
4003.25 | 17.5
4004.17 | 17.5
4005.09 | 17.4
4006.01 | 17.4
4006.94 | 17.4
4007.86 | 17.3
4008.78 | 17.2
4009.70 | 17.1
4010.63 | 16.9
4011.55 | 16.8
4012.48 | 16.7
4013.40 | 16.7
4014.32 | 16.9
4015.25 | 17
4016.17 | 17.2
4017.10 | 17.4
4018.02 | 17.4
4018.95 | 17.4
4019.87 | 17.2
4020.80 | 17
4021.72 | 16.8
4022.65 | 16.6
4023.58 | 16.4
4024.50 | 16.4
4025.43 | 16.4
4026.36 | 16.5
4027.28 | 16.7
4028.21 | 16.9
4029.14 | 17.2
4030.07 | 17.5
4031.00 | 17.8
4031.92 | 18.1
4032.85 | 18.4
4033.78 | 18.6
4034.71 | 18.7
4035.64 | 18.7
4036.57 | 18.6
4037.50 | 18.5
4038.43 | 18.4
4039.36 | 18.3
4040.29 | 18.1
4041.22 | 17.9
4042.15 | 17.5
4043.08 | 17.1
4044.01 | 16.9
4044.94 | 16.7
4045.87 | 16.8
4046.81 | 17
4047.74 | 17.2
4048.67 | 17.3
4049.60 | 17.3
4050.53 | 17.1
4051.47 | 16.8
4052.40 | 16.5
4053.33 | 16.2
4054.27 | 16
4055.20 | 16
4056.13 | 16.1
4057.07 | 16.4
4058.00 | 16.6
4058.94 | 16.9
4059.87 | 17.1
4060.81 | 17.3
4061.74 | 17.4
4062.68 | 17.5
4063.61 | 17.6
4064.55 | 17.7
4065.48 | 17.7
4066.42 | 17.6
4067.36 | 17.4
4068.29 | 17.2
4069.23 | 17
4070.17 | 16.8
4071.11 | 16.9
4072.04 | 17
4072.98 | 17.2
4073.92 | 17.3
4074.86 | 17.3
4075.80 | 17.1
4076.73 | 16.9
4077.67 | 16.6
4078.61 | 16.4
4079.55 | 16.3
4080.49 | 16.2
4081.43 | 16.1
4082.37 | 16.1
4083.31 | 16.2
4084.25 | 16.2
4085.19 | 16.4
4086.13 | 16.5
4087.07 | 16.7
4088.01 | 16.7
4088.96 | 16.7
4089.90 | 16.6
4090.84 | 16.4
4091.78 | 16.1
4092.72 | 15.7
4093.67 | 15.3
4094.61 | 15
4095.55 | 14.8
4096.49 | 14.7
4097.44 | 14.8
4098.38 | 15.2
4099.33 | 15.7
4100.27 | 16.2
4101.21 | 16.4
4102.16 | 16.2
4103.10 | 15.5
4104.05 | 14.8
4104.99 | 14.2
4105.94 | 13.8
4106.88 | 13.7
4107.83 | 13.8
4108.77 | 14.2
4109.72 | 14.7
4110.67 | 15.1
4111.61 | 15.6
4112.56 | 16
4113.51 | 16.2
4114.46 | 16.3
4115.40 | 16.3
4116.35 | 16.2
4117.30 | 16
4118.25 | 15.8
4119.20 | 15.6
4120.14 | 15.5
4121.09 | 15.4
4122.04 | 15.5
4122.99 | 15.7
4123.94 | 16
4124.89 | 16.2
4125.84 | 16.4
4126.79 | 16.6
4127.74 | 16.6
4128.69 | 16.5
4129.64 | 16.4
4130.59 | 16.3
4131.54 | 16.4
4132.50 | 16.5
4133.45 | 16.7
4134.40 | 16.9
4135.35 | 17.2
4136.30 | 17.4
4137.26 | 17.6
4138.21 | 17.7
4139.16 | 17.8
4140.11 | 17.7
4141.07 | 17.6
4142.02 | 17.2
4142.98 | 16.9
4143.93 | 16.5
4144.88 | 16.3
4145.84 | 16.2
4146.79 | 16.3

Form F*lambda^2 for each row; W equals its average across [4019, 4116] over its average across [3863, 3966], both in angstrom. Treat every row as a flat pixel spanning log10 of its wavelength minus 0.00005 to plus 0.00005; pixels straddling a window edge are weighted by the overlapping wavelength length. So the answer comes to 1.1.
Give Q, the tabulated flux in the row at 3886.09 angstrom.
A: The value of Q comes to 14.4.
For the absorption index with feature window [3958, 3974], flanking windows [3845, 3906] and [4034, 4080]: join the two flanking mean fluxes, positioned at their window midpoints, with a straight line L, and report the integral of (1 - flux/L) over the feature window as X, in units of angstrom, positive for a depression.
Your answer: 3.0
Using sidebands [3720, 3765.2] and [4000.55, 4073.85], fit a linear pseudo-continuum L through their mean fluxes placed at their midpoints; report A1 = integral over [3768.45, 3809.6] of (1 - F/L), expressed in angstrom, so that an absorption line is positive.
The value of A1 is 6.26 angstrom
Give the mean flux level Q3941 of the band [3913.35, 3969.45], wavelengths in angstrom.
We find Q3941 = 15.8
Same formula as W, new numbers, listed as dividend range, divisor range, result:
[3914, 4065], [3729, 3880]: 1.21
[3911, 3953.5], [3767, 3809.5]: 1.25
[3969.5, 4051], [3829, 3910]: 1.15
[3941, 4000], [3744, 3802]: 1.29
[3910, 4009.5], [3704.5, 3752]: 1.14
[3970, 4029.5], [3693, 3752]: 1.26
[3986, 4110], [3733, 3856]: 1.34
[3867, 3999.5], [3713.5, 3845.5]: 1.15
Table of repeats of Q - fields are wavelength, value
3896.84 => 15.5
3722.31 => 19.4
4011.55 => 16.8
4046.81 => 17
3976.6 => 14.4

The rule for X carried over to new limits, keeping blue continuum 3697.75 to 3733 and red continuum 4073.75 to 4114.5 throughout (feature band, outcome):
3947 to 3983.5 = 3.2 angstrom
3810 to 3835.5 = 2.7 angstrom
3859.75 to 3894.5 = 0.8 angstrom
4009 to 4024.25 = -0.9 angstrom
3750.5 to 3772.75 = 4.9 angstrom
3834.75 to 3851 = 2.0 angstrom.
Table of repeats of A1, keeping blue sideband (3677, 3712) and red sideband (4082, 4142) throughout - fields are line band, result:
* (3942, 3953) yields -1.8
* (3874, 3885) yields -1.6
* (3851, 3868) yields -4.4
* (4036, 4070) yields -4.0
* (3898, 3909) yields -2.9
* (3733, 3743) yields -1.0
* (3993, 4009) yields -2.9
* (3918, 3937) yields -2.3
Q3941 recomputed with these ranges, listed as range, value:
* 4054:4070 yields 17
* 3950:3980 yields 14.5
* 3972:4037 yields 16.9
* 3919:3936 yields 15.8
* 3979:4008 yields 17.1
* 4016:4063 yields 17.2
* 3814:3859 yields 15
